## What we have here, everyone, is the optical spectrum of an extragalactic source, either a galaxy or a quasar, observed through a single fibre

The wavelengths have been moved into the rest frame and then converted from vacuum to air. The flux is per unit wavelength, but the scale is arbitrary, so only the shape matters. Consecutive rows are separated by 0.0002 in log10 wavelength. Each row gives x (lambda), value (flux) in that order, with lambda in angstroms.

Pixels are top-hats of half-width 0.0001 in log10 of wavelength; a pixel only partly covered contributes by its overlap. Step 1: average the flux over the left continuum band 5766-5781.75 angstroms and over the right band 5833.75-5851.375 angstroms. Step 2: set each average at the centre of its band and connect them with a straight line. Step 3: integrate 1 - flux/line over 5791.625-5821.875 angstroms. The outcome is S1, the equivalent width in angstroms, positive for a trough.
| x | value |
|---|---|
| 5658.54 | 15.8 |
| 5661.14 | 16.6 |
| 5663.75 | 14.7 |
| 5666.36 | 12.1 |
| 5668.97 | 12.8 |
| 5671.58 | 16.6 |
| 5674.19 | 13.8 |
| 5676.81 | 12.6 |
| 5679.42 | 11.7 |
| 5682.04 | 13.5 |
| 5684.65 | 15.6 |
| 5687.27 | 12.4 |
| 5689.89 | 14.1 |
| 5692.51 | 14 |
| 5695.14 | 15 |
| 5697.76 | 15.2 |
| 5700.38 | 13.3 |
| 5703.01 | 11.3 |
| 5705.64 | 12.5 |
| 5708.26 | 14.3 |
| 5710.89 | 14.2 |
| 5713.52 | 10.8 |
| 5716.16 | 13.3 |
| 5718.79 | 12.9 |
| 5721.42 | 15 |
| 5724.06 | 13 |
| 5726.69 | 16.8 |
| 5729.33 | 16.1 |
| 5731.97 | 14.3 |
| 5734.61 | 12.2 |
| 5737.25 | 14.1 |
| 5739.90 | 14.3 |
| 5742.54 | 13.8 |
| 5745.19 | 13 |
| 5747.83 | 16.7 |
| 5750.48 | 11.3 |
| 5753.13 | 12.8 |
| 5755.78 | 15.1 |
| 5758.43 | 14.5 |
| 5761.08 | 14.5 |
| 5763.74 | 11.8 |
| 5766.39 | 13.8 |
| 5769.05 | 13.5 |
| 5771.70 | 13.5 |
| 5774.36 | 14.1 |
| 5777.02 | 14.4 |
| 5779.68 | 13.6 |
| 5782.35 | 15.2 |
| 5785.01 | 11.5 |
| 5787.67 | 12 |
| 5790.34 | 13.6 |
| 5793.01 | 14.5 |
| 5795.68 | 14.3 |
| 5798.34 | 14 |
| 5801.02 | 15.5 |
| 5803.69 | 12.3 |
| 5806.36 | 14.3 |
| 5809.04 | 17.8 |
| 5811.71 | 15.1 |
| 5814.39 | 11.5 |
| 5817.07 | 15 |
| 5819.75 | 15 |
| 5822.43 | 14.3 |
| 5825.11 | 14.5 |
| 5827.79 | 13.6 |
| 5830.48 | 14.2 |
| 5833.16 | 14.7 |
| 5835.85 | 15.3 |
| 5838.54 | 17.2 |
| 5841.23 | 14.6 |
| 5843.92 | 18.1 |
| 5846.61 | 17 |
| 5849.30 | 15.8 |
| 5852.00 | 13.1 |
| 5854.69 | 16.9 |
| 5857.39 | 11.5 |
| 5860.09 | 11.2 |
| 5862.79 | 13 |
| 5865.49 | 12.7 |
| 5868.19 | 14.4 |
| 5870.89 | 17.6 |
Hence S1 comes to 1.0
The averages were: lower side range 13.9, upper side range 16.1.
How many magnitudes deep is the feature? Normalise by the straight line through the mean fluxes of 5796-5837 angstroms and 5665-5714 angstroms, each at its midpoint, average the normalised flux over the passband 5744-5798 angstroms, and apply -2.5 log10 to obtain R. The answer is 0.03 mag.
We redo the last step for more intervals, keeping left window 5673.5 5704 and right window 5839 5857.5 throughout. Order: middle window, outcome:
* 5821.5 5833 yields 0.08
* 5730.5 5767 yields 0.05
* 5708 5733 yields -0.01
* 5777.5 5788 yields 0.12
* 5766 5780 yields 0.06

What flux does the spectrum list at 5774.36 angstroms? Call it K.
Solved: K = 14.1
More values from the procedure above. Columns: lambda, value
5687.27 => 12.4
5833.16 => 14.7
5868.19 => 14.4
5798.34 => 14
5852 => 13.1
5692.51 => 14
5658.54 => 15.8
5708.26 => 14.3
